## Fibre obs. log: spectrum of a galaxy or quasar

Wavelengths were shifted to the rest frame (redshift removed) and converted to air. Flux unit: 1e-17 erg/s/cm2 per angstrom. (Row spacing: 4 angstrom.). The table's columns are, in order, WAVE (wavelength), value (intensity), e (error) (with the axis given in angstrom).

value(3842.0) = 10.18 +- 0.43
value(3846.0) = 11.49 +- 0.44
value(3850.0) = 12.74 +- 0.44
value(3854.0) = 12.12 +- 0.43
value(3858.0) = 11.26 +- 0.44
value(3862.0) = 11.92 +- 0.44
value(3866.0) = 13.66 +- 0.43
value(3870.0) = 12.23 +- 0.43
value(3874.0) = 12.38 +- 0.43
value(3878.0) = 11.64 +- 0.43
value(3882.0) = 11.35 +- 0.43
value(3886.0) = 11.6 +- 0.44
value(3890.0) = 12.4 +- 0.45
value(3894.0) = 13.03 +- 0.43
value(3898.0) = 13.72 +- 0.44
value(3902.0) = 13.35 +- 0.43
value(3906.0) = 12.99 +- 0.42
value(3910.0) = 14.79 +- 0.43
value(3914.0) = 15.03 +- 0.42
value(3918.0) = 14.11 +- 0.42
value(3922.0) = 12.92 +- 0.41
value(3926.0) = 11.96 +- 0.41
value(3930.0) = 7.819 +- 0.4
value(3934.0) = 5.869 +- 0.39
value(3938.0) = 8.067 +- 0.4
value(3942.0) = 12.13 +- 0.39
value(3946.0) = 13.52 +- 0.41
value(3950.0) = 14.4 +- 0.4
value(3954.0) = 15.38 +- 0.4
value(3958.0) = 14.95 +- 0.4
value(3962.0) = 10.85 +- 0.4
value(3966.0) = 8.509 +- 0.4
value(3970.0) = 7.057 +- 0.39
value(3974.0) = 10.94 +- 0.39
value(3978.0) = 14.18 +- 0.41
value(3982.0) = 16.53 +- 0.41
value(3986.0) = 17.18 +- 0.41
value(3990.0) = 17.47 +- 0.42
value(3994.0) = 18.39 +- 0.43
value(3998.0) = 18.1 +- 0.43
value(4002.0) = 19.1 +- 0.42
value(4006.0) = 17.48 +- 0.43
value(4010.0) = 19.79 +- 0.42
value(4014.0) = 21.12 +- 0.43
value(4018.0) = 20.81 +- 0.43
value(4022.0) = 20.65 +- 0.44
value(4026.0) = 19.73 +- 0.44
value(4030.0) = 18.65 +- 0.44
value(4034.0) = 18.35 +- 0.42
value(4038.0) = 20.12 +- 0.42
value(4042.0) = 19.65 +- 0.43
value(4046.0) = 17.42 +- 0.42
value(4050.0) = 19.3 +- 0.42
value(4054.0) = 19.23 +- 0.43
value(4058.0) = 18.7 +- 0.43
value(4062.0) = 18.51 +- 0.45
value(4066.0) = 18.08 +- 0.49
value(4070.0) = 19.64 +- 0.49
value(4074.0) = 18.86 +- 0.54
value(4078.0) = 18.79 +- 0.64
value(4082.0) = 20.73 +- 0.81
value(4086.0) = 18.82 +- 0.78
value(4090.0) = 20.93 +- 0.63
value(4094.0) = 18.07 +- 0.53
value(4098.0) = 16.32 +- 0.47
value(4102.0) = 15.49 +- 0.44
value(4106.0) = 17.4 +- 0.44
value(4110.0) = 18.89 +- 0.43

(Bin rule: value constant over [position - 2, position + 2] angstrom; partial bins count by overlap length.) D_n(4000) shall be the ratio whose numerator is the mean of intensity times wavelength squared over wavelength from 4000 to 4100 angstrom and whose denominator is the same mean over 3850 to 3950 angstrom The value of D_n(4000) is 1.7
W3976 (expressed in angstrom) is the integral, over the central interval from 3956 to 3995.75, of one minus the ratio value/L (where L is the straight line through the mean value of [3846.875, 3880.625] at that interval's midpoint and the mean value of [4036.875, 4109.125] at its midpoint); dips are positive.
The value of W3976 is 5.4 angstrom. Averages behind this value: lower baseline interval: 12.2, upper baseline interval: 18.7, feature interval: 13.6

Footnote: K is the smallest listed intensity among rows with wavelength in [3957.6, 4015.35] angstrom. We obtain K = 7.057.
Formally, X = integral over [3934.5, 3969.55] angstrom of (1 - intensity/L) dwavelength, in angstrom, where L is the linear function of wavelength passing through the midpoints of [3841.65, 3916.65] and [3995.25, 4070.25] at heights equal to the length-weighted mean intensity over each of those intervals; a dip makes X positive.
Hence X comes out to 8.9 angstrom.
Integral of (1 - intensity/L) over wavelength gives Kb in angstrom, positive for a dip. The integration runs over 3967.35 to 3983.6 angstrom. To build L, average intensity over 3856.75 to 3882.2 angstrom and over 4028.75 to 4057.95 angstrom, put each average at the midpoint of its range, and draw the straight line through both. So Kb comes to 4.4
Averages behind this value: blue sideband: 12.1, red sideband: 19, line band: 11.9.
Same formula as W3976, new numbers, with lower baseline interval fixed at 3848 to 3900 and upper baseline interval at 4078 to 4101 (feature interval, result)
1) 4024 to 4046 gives -2.52 angstrom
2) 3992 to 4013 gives -3.25 angstrom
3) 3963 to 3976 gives 5.31 angstrom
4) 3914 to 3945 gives 6.96 angstrom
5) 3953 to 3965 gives 1.37 angstrom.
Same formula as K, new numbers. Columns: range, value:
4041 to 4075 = 17.42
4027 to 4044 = 18.35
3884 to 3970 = 5.869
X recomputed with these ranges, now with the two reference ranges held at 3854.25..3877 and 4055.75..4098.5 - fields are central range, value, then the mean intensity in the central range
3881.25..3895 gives 0.9 angstrom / 12.1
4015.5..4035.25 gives -2.8 angstrom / 19.7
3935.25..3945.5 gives 3.0 angstrom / 10.3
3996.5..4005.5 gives -1.0 angstrom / 18.4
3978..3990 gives -0.4 angstrom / 16.5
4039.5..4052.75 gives -0.7 angstrom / 18.9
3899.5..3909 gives 0.1 angstrom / 13.4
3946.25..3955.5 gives 0.2 angstrom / 14.6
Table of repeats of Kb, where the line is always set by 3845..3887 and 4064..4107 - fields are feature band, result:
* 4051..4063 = -0.8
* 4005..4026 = -4.6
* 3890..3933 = 1.8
